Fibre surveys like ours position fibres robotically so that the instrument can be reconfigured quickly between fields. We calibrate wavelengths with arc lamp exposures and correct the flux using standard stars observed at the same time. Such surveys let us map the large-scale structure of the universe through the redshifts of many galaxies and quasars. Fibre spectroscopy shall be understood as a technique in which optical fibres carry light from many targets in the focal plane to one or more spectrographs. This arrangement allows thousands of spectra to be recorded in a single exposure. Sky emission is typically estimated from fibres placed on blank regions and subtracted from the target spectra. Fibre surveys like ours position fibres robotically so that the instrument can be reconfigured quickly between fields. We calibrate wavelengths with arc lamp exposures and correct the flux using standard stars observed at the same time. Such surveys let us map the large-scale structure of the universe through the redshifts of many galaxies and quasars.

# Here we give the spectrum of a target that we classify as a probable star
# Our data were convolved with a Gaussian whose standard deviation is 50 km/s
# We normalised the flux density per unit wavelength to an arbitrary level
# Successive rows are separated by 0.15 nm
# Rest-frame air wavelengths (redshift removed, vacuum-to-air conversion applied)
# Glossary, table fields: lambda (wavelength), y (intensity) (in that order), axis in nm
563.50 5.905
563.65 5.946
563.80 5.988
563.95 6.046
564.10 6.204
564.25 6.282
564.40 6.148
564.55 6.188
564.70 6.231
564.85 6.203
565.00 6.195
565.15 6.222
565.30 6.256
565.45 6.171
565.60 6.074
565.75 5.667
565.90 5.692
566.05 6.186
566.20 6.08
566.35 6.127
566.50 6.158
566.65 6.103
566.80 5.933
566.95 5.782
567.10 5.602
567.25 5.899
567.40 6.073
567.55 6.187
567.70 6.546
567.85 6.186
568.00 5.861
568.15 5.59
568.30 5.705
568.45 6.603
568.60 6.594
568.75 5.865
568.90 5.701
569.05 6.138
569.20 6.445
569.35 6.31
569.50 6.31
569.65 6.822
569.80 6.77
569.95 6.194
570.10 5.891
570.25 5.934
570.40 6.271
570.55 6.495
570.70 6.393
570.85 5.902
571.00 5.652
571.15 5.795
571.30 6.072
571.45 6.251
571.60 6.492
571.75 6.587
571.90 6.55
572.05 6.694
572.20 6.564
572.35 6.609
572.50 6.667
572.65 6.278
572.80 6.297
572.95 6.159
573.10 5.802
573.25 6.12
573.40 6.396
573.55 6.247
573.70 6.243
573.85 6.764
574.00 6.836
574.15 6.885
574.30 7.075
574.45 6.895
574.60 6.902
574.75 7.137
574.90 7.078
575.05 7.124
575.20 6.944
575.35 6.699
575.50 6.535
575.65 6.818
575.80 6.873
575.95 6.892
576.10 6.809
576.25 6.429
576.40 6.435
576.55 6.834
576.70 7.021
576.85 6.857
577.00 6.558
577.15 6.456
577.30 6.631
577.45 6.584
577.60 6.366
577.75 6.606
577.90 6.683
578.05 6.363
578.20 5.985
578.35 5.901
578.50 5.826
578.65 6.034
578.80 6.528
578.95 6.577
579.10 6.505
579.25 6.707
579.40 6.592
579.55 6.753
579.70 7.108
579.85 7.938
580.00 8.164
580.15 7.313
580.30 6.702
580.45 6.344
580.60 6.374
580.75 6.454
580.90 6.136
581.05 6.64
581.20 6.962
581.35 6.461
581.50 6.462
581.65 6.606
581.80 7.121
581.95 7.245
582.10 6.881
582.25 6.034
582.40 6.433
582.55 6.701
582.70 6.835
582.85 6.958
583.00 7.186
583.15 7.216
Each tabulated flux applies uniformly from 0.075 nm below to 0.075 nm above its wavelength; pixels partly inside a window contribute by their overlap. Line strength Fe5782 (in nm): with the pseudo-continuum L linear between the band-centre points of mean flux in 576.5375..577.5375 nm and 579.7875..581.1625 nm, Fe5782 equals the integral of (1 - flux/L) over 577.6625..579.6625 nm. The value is 0.113 nm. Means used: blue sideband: 6.69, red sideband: 6.89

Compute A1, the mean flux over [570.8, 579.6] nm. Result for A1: 6.52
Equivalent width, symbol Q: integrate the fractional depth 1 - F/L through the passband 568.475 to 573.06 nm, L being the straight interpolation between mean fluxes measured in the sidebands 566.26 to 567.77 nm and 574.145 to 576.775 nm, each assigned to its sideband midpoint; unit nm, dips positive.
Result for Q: 0.08 nm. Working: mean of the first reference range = 6.04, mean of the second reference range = 6.85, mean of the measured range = 6.29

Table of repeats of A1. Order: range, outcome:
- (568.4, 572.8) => 6.3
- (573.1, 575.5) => 6.72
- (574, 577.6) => 6.79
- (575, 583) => 6.68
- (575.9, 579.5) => 6.51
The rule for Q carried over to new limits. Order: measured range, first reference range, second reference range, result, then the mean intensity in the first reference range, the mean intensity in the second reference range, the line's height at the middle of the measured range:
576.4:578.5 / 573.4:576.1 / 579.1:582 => 0.10 nm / 6.81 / 6.83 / 6.82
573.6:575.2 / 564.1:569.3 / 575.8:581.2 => -0.11 nm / 6.08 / 6.64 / 6.45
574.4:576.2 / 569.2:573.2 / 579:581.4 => -0.10 nm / 6.3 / 6.82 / 6.54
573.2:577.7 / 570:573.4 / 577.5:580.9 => -0.20 nm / 6.25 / 6.62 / 6.43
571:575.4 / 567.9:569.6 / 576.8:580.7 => -0.14 nm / 6.11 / 6.63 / 6.34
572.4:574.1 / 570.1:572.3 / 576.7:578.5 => -0.01 nm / 6.25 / 6.45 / 6.32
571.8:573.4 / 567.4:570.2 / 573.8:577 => 0.05 nm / 6.2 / 6.84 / 6.57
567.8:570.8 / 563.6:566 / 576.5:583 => 0.03 nm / 6.1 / 6.66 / 6.27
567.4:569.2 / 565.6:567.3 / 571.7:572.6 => 0.01 nm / 5.94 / 6.6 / 6.15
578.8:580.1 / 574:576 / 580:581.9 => -0.05 nm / 6.91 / 6.7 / 6.75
